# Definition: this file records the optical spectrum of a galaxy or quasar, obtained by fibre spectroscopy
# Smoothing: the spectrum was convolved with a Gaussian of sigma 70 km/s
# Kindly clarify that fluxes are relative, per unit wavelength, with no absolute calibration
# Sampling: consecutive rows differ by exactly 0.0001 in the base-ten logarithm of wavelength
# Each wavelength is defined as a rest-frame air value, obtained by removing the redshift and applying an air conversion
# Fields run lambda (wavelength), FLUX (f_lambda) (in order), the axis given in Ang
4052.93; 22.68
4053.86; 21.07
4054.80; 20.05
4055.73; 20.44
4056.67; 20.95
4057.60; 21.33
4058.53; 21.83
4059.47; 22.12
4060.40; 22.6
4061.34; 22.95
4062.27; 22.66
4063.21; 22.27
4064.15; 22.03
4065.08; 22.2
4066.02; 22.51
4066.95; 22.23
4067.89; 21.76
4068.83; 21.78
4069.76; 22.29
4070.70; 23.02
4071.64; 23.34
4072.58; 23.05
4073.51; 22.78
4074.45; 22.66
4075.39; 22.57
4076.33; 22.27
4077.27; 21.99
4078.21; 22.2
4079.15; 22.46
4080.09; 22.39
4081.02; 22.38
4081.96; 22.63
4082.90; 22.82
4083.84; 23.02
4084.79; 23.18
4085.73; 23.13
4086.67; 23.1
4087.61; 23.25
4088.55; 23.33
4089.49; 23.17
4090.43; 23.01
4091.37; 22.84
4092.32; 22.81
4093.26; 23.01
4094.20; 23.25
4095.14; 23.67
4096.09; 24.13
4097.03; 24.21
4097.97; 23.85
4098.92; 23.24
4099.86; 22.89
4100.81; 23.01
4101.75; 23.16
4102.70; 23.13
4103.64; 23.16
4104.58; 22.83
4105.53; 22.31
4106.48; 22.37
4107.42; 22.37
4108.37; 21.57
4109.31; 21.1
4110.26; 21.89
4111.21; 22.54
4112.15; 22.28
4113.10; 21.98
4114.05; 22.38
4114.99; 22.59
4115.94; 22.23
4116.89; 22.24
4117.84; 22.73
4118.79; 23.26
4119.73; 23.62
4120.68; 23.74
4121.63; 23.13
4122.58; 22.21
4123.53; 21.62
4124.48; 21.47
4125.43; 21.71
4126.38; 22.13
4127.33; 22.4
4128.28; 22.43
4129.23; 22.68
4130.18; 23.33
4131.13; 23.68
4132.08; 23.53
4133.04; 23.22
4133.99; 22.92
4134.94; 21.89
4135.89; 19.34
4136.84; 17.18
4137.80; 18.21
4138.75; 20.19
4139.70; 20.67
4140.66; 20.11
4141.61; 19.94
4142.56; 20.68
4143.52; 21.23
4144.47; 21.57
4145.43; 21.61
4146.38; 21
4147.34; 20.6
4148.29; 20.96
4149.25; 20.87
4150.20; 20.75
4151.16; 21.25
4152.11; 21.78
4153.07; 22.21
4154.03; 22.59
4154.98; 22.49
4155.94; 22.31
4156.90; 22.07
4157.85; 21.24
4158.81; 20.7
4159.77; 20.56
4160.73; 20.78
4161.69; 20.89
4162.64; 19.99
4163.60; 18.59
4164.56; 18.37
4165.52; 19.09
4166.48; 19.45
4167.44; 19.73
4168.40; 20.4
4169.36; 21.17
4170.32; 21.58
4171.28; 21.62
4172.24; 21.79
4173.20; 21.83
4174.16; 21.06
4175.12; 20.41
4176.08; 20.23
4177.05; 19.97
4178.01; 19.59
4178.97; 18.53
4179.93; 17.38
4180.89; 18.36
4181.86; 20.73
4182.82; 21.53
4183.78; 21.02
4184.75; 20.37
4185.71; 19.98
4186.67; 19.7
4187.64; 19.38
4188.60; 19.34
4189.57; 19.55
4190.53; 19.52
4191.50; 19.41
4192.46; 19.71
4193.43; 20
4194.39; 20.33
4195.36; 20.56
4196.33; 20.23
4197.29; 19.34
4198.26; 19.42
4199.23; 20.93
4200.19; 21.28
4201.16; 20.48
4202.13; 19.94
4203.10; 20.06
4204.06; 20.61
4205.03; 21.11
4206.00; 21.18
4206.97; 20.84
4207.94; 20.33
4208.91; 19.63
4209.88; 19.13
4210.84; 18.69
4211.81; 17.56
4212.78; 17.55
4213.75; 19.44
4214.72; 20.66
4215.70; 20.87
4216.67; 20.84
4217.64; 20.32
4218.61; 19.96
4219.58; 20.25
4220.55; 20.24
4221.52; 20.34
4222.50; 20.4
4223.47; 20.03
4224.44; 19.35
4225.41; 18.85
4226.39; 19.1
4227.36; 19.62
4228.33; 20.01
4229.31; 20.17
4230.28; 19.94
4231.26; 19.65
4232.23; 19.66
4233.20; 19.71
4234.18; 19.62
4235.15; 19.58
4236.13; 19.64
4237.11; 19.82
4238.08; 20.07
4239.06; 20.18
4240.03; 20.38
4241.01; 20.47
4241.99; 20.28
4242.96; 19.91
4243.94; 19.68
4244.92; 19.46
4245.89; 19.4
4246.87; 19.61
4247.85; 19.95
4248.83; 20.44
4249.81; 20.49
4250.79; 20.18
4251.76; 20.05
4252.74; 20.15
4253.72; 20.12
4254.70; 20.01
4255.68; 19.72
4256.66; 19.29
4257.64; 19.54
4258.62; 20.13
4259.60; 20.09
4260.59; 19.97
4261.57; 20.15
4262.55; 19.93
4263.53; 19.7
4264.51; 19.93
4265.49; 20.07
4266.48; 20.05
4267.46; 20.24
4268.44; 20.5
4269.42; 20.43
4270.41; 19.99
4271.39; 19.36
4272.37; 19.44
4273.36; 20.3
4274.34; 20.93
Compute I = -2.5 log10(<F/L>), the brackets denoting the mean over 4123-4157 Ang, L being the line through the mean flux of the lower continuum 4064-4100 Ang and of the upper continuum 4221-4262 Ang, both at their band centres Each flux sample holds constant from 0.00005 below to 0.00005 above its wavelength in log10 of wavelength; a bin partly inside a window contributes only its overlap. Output 0.02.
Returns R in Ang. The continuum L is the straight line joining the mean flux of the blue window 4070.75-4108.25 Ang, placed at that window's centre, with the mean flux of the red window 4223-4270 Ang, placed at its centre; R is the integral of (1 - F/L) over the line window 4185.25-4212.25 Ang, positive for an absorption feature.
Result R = 1.1 Ang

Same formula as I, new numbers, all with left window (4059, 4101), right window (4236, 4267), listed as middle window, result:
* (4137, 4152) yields 0.058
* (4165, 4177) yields 0.033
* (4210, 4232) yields 0.041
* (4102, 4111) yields 0.002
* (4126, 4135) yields -0.044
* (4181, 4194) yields 0.056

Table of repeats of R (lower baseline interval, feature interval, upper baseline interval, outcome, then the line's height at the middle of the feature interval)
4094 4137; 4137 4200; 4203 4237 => 2.3 Ang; 21.2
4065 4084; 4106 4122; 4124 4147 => -0.5 Ang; 21.8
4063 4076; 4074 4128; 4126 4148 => -1.9 Ang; 21.9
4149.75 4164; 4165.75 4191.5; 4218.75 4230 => 0.8 Ang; 20.8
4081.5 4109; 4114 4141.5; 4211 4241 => 0.4 Ang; 22.2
